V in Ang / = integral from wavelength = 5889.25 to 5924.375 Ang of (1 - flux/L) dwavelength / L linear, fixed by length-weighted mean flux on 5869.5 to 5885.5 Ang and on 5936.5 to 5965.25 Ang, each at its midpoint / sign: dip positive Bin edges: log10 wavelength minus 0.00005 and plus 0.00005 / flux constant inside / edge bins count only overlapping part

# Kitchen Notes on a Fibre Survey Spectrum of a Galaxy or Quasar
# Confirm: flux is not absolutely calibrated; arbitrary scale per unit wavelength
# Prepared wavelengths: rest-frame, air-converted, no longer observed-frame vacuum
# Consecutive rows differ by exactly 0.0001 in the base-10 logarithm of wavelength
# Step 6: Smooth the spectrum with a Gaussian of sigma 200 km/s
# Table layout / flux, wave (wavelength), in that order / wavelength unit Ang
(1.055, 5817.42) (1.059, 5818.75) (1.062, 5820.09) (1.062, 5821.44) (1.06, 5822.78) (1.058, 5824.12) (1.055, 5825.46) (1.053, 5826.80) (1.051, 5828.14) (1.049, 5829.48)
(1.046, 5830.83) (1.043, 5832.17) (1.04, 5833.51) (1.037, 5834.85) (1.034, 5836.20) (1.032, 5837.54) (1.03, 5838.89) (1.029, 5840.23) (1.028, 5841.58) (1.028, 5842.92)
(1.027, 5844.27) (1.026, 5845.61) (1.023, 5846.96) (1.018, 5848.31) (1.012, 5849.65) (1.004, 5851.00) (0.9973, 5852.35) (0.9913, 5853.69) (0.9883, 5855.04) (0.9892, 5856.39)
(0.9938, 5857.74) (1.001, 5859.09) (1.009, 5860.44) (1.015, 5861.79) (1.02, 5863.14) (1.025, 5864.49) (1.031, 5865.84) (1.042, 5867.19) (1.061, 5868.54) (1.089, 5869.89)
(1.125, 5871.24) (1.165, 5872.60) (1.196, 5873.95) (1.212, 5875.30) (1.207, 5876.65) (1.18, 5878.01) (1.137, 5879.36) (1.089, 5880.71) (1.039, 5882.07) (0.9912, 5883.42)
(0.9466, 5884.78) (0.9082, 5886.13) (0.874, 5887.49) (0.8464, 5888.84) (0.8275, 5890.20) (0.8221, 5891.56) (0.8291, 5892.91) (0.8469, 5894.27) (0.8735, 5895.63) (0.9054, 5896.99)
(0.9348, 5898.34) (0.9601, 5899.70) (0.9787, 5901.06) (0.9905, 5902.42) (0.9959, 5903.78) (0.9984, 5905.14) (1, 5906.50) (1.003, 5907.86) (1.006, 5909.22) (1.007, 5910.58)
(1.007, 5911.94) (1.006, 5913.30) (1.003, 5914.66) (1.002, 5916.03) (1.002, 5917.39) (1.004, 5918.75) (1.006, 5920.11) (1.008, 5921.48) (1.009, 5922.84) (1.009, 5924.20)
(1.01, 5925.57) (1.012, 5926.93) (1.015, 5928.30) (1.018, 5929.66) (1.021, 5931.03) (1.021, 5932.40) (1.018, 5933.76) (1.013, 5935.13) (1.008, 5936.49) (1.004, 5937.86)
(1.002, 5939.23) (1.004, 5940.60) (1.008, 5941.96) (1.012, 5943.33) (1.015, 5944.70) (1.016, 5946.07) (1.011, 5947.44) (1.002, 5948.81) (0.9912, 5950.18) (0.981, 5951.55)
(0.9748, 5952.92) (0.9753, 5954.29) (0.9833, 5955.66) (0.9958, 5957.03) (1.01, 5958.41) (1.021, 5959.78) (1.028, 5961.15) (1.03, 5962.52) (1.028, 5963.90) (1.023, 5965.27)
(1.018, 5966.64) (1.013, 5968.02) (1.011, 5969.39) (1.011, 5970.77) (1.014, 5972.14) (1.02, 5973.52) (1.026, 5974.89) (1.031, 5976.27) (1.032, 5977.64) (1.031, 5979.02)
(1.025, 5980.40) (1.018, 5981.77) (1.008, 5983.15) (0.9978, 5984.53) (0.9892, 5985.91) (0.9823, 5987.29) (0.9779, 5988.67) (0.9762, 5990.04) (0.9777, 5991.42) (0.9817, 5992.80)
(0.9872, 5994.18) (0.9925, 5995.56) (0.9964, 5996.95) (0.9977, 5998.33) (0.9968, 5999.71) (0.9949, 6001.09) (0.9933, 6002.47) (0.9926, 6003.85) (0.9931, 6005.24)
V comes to 3.6 Ang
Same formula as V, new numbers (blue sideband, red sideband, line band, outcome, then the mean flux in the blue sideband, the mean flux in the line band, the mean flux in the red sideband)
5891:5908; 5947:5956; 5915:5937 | -1.1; 0.932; 1.01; 0.988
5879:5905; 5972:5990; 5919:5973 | -1.6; 0.935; 1.01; 1.01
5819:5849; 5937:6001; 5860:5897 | 0.6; 1.04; 1.01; 1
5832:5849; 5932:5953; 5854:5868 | 0.2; 1.03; 1.01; 1.01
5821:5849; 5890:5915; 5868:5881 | -2.1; 1.04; 1.15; 0.949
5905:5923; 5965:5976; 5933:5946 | 0.0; 1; 1.01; 1.02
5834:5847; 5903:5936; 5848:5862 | 0.3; 1.03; 1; 1.01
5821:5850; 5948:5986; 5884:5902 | 2.4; 1.04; 0.891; 1.01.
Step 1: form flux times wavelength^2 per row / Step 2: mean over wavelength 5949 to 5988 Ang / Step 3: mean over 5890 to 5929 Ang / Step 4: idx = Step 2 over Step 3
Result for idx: 1.1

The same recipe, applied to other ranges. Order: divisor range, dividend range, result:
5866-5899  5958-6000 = 1.04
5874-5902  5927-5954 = 1.05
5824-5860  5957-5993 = 1.03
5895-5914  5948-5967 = 1.05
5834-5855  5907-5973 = 1.02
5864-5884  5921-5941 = 0.93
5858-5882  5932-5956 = 0.94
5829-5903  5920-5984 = 1.03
